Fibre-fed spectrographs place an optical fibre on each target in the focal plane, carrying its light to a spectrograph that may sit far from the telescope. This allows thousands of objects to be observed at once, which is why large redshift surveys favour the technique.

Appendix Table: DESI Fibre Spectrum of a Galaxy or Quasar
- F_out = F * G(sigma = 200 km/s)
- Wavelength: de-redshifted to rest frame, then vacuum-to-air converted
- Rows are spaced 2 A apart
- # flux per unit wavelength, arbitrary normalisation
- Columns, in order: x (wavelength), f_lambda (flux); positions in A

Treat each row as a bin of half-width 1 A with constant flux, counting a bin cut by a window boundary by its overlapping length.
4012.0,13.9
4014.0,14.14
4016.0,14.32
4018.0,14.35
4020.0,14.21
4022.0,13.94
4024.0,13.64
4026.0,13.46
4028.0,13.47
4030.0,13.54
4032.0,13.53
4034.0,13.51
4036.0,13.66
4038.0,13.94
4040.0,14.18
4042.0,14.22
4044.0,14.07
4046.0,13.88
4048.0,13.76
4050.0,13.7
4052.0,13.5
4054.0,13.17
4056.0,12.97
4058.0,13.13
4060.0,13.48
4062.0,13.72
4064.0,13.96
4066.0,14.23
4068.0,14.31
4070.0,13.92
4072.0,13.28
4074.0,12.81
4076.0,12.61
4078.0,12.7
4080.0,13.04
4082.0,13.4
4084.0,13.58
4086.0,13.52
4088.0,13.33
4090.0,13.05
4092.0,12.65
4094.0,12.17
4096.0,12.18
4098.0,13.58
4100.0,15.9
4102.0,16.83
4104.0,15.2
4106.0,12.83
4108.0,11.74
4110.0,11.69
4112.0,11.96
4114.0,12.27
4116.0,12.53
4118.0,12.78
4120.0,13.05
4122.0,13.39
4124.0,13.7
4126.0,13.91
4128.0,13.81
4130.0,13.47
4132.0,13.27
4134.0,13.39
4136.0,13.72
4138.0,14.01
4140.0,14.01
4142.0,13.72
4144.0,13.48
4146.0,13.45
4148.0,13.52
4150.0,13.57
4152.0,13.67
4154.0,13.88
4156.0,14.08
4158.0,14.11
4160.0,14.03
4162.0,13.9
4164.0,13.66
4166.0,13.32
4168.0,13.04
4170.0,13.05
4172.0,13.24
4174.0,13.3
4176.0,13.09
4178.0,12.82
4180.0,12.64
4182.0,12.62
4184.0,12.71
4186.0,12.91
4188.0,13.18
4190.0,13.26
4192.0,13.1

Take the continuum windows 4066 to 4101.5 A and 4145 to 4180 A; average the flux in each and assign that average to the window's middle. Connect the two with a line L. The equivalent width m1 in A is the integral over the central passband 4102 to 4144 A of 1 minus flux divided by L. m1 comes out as 0.4 A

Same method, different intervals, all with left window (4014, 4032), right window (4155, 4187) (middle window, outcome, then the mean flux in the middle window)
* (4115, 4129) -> 0.2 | 13.3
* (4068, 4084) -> 0.5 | 13.2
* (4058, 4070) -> -0.1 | 13.9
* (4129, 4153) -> -0.4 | 13.6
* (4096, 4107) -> -0.9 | 14.6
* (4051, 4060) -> 0.3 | 13.2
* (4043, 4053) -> 0.0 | 13.8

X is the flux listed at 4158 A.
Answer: 14.11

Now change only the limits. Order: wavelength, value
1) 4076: 12.61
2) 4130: 13.47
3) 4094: 12.17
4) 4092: 12.65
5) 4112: 11.96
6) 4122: 13.39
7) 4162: 13.9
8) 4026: 13.46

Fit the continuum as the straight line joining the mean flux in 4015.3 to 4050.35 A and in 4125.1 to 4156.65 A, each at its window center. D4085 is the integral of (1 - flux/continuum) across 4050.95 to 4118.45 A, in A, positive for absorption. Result 2.3 A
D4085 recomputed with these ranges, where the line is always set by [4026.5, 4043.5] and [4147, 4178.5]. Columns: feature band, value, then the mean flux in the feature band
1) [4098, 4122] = 0.5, 13.4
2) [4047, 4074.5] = 0.3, 13.6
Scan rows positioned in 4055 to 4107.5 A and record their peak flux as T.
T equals 16.83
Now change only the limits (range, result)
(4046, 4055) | 13.88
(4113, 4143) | 14.01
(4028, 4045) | 14.22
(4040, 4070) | 14.31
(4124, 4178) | 14.11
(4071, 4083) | 13.4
